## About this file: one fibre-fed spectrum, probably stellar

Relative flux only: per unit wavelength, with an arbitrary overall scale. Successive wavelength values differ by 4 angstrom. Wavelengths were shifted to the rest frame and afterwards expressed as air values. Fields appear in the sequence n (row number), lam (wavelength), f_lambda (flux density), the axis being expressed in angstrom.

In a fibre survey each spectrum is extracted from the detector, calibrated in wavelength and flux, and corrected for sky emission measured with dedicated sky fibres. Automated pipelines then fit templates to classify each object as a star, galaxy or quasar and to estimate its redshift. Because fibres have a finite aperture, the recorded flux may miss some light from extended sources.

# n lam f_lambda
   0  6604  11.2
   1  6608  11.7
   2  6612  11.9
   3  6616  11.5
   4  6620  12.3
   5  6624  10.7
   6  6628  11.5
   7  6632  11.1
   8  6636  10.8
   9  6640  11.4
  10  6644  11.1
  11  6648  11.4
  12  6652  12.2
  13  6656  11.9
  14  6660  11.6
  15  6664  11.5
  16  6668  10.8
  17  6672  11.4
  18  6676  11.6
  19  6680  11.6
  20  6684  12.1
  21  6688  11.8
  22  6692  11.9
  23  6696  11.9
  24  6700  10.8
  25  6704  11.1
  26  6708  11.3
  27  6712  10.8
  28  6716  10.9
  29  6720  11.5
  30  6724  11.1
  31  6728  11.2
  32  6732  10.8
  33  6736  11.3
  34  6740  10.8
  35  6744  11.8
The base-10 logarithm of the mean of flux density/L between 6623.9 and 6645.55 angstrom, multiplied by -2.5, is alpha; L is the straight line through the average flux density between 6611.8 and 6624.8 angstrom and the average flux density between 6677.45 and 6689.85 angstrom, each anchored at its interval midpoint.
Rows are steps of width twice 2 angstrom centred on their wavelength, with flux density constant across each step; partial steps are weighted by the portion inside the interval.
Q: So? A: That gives 0.053 mag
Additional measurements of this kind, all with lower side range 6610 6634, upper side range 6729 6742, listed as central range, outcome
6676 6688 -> -0.05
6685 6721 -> -0.02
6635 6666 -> -0.01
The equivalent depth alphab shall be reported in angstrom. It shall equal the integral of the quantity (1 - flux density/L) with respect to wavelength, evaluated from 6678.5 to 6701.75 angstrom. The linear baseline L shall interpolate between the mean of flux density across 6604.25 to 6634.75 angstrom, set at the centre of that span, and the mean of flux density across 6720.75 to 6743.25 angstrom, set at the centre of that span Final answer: -0.9 angstrom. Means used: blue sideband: 11.5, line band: 11.7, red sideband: 11.1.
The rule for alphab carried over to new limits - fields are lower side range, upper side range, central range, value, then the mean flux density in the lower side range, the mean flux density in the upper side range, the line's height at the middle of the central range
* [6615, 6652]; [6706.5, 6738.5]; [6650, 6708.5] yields -1.81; 11.4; 11.1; 11.2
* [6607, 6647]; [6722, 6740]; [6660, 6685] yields -0.52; 11.4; 11.1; 11.2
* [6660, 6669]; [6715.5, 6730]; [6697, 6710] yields 0.12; 11.3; 11.2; 11.2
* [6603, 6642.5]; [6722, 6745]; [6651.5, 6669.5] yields -0.40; 11.4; 11.1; 11.3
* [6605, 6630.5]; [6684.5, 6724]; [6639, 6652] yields 0.08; 11.6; 11.4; 11.5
